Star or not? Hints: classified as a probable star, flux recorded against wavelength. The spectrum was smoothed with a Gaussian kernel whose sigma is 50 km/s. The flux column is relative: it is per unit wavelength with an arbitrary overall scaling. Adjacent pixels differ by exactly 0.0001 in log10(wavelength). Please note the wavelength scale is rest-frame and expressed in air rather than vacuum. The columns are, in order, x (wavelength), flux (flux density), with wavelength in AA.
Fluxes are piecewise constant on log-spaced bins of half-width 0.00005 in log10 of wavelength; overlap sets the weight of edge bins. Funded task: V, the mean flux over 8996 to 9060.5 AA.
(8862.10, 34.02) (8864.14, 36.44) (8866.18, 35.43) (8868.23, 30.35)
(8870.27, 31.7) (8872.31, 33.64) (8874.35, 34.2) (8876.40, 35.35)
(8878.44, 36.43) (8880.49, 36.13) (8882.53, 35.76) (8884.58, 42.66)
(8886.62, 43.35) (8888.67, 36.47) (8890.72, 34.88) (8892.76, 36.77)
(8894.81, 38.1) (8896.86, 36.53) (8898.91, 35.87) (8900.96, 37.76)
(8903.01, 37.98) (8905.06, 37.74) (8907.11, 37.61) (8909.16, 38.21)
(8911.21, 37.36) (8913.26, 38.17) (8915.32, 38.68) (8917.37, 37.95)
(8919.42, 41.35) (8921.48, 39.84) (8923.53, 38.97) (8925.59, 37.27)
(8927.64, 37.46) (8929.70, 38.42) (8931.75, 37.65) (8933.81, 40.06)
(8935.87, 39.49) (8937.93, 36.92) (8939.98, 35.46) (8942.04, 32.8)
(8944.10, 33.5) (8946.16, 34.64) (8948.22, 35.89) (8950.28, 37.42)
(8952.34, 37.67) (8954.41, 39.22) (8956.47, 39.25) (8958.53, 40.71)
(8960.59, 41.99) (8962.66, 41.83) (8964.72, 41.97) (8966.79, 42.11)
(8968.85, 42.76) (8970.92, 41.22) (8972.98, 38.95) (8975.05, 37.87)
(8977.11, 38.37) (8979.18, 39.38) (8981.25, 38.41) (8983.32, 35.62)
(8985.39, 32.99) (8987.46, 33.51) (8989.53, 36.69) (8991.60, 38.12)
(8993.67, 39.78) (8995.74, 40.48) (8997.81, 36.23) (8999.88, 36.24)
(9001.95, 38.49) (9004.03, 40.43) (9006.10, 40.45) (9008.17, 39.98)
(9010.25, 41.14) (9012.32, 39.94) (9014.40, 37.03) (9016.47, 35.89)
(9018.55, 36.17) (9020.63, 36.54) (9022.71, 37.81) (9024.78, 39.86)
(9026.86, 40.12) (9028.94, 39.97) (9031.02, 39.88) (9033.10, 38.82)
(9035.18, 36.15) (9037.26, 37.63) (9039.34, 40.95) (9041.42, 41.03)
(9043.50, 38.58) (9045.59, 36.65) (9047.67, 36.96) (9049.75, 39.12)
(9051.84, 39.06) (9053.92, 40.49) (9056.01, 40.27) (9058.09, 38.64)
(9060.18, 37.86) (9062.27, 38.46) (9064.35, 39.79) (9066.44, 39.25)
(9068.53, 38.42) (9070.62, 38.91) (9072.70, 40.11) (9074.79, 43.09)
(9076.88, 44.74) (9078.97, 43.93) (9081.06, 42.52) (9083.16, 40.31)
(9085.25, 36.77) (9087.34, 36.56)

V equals 38.7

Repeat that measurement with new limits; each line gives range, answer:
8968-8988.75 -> 37.8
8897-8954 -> 37.5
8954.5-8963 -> 40.7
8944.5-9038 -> 38.5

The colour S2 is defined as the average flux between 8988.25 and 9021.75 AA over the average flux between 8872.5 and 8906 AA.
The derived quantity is 1.03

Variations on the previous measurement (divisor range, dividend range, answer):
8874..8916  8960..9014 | 1.04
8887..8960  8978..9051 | 1.02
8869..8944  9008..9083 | 1.05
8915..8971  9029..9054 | 1.00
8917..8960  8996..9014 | 1.04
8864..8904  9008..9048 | 1.06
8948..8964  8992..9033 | 0.98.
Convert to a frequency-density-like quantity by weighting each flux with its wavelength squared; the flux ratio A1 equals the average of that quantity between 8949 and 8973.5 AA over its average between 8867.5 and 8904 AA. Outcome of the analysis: 1.13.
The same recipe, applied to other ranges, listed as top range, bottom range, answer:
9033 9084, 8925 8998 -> 1.06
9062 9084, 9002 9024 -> 1.08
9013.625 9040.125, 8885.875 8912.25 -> 1.05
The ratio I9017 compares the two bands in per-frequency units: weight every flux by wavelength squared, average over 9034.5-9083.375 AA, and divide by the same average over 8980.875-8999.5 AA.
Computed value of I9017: 1.1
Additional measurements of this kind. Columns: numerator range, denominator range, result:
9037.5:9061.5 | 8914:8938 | 1.04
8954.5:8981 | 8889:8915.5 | 1.10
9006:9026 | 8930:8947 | 1.07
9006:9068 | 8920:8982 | 1.02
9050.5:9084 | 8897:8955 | 1.11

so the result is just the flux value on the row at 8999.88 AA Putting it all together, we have 36.24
